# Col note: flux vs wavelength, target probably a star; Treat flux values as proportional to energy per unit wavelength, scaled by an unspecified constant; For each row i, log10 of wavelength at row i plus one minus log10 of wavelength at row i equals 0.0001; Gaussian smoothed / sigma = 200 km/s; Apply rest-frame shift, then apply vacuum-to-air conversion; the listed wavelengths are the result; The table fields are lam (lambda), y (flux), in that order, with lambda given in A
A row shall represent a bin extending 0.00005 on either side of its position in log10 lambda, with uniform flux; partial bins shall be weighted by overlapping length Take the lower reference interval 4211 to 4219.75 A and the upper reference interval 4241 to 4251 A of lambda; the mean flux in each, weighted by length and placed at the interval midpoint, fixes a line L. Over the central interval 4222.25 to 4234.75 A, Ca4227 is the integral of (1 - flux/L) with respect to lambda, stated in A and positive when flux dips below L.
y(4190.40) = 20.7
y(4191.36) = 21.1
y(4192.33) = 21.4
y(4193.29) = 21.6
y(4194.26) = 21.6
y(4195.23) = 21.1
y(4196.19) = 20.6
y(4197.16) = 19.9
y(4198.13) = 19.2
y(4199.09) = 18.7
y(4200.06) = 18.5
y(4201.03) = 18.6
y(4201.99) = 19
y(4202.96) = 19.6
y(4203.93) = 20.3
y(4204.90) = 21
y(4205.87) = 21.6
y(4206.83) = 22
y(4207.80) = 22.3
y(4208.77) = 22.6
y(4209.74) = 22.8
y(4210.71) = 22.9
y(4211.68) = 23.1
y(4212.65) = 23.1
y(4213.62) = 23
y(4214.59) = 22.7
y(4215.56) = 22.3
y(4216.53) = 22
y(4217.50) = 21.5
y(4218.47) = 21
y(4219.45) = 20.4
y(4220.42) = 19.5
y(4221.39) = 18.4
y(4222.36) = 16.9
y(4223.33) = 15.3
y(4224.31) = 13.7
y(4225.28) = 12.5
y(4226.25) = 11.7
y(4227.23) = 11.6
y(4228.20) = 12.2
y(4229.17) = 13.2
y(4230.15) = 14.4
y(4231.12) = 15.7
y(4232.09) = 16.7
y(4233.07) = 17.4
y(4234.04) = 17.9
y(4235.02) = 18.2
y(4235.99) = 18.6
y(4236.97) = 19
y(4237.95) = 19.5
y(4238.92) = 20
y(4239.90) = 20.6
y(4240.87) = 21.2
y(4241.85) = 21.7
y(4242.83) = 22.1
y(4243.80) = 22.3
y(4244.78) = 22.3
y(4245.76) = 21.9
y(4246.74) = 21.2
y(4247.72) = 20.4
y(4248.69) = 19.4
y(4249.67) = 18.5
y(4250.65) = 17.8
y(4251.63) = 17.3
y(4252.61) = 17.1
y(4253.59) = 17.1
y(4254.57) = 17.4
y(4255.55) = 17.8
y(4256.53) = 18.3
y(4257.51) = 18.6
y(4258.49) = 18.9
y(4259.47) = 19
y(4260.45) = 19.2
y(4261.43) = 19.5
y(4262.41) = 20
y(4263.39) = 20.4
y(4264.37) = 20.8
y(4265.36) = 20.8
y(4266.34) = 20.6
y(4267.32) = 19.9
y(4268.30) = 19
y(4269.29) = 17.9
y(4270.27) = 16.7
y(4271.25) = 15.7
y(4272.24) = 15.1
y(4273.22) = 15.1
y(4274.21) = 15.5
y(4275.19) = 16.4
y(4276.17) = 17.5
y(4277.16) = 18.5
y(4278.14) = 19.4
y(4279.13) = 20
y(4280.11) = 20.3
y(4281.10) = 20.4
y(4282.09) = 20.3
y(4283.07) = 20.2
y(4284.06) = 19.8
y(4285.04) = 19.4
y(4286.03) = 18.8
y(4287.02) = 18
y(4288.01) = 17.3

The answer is 4.07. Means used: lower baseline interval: 22.2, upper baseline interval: 20.8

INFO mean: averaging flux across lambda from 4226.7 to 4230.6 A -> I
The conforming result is 12.8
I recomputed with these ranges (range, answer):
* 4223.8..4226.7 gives 12.7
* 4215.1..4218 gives 21.9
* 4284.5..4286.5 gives 19.2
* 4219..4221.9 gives 19.4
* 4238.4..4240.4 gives 20.4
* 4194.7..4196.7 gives 20.8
